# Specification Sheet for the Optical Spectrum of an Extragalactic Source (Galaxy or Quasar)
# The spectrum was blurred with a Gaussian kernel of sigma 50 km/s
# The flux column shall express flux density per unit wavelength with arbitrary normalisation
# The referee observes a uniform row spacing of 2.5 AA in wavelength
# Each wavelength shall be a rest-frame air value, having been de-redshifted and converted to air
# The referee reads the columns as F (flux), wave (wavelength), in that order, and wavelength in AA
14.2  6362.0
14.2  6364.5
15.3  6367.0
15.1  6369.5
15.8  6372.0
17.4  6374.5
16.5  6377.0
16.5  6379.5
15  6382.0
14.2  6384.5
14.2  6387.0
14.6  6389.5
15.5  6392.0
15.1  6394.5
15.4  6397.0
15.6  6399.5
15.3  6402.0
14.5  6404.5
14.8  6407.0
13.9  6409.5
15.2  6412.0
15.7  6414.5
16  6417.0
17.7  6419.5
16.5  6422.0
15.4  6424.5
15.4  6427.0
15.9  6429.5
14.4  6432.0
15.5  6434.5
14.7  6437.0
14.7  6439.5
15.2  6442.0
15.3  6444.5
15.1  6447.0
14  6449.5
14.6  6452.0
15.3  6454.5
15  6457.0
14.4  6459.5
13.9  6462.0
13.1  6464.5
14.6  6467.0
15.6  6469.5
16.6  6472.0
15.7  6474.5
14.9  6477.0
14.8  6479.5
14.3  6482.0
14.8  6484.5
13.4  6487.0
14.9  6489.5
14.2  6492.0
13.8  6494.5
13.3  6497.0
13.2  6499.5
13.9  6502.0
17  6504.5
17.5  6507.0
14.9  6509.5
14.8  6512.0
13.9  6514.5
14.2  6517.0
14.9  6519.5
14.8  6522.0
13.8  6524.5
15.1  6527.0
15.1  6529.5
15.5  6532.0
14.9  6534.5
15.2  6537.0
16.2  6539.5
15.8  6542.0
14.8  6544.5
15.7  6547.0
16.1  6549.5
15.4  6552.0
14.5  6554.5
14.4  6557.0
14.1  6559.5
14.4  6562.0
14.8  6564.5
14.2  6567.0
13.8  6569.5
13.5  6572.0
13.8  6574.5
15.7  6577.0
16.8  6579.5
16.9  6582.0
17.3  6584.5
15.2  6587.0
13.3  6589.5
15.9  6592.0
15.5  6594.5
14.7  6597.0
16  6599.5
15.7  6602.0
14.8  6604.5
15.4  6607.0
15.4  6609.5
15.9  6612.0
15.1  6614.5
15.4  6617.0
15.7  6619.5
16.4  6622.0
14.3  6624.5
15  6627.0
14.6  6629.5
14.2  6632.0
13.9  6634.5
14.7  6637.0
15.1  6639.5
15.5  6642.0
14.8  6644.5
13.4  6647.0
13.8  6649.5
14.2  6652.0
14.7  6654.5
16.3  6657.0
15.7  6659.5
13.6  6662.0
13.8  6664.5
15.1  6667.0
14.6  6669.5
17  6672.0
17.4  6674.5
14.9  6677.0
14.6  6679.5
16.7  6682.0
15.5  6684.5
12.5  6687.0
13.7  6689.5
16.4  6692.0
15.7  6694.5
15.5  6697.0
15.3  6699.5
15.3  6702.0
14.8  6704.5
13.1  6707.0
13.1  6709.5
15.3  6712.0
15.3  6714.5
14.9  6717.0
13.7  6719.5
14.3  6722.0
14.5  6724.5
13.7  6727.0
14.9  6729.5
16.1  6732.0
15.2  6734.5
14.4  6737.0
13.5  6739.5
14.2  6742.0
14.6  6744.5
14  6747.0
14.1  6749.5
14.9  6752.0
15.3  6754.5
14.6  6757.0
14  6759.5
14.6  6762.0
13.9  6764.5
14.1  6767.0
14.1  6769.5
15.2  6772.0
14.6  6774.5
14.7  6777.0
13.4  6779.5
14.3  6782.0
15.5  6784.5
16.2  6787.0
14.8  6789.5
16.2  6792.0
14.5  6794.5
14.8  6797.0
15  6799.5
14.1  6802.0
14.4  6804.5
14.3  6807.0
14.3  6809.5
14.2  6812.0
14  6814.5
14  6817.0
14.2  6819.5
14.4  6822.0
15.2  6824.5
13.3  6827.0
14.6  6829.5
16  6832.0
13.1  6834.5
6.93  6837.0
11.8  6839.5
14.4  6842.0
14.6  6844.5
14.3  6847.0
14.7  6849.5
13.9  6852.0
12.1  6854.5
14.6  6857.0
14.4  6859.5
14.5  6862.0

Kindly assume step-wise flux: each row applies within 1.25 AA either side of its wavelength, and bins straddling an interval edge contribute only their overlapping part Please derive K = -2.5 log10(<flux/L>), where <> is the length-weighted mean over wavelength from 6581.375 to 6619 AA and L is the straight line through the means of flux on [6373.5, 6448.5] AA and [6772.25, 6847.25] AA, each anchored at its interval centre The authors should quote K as -0.05 mag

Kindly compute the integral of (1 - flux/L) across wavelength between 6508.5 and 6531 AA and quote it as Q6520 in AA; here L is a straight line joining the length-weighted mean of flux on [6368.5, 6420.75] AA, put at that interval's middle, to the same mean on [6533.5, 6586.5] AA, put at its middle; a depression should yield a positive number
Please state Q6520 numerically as 0.9 AA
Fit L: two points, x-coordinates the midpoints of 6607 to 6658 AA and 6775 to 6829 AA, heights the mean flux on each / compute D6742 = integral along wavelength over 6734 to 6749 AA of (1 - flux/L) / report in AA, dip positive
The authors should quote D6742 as 0.4 AA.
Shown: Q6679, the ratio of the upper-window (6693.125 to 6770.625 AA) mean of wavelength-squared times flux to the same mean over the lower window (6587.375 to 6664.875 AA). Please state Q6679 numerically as 1.01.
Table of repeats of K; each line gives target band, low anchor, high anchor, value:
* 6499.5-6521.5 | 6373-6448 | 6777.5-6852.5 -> 0.00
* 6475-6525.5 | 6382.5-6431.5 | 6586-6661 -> 0.04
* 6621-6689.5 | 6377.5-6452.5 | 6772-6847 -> -0.02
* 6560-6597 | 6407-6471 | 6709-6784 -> -0.02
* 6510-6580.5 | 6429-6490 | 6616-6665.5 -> -0.01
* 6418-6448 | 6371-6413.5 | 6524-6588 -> -0.02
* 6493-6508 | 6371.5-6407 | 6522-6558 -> 0.04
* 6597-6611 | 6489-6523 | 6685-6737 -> -0.05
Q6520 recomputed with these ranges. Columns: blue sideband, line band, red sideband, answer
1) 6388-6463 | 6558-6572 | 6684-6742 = 0.7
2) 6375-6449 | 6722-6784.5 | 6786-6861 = -0.7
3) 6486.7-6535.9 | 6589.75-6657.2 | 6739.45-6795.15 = -1.7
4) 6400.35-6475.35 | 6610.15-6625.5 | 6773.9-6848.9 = -0.8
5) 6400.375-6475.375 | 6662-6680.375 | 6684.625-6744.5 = -0.7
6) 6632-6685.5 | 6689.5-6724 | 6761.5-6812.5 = 0.2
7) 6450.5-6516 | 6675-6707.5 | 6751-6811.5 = -0.8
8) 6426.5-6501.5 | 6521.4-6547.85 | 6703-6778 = -1.0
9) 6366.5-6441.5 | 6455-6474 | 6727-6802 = 0.6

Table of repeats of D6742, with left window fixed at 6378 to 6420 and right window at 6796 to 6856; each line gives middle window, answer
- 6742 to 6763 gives -0.60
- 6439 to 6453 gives 0.22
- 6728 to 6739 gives -0.66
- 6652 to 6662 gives -0.53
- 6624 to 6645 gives -0.32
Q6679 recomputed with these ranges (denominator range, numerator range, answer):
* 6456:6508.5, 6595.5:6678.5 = 1.07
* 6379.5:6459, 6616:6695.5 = 1.06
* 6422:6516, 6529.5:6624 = 1.06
